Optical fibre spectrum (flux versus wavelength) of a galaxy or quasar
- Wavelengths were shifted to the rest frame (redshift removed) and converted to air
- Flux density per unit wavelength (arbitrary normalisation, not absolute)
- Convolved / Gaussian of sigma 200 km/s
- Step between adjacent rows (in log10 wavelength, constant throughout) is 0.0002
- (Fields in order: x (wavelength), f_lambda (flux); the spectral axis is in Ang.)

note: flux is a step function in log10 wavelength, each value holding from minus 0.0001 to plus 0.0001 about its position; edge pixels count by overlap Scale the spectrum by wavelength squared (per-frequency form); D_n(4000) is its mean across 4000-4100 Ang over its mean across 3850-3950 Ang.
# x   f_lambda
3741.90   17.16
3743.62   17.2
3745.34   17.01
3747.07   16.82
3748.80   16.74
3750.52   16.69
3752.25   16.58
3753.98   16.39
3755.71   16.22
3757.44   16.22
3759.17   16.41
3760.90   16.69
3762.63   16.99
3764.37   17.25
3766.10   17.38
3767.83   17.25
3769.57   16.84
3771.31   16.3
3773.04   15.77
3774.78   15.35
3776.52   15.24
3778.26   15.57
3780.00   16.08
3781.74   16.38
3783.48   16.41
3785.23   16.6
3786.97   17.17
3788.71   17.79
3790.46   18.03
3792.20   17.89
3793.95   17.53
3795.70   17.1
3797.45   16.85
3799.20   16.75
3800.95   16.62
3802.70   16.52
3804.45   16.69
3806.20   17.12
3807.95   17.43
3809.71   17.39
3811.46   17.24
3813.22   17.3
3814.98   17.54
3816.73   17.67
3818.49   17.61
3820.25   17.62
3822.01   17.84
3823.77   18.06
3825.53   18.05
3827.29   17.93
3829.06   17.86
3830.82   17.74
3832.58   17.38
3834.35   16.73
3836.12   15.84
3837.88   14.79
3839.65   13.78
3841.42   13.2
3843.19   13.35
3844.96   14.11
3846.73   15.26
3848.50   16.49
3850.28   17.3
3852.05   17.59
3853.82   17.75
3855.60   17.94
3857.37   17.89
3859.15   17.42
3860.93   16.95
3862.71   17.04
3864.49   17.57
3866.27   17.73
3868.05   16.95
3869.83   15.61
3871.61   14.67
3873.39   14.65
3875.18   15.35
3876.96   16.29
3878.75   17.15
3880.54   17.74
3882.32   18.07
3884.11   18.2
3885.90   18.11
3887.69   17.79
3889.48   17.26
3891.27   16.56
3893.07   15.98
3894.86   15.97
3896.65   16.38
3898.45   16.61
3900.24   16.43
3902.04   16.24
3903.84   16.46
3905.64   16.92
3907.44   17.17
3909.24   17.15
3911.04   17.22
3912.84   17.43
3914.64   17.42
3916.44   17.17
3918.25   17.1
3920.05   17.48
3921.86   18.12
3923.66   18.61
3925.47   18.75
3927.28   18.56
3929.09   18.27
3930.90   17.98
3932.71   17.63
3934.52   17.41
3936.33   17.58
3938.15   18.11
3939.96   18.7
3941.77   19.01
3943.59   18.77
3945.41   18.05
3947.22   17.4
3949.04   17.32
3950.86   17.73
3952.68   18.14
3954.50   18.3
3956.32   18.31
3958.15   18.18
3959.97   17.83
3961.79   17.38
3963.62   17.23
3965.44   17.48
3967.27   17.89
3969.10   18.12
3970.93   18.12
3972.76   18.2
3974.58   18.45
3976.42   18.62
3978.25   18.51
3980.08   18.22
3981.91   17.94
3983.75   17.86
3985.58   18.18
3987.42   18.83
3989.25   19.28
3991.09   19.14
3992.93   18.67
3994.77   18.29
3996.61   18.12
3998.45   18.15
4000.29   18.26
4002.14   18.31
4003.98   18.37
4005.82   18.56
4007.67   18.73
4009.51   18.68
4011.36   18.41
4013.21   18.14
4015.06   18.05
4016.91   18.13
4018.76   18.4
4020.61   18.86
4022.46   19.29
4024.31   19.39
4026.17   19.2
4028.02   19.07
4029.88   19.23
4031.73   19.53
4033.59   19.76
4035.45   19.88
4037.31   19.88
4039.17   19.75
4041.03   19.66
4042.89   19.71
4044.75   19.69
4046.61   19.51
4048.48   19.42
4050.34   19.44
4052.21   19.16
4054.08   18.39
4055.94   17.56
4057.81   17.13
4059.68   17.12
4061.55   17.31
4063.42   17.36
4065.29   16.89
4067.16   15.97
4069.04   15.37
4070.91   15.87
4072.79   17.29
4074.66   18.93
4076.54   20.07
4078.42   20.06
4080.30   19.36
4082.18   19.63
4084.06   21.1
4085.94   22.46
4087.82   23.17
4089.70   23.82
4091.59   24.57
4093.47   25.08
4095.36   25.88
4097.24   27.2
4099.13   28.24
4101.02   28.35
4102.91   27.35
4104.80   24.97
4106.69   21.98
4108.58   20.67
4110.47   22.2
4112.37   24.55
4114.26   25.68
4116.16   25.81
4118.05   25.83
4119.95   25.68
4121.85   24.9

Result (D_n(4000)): 1.22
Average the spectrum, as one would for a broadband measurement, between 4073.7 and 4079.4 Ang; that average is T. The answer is 19.7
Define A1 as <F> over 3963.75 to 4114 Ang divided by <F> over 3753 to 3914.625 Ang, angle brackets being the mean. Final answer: 1.18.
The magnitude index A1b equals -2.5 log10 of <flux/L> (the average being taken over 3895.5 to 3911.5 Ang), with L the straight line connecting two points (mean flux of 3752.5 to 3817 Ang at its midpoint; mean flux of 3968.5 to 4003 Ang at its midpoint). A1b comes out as 0.07 mag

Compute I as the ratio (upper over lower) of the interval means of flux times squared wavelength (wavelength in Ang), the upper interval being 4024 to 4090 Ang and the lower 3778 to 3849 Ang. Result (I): 1.29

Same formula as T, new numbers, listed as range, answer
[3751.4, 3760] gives 16.4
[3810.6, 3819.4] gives 17.5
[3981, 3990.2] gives 18.4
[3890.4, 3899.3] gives 16.3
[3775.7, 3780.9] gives 15.6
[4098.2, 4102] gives 28.3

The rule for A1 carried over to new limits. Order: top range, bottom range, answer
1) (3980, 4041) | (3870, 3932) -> 1.10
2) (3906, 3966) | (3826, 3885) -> 1.08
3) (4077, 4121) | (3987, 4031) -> 1.29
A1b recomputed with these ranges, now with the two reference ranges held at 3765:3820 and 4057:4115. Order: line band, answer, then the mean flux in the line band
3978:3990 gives 0.085 mag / 18.4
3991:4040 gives 0.087 mag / 18.8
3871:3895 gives 0.097 mag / 16.7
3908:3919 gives 0.093 mag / 17.3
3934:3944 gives 0.053 mag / 18.3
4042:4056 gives 0.092 mag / 19.2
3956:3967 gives 0.107 mag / 17.7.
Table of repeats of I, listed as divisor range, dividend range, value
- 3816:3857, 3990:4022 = 1.21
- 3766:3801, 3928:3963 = 1.17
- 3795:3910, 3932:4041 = 1.18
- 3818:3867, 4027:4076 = 1.22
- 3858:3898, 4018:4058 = 1.24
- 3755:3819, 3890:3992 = 1.14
